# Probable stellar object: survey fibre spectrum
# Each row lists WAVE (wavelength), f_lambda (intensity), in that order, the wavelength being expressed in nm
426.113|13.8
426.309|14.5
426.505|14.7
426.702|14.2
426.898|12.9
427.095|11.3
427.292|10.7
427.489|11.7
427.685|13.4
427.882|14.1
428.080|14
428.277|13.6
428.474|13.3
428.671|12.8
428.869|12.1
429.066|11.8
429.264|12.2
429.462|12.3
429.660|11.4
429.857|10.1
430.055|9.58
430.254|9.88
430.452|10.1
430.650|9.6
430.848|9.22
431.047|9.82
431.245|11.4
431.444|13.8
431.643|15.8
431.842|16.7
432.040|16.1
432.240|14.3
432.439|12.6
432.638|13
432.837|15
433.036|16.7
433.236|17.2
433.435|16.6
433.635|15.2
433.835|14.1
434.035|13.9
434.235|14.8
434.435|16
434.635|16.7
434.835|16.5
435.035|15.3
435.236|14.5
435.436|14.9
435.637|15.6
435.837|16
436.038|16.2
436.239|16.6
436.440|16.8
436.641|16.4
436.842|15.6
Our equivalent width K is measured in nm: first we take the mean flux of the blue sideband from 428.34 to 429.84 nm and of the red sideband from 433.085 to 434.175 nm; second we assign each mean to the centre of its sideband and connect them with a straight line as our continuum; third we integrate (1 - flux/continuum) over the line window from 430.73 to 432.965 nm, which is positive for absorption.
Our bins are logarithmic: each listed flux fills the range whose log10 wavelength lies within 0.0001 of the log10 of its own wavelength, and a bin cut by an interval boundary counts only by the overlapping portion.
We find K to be 0.12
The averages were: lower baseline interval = 12.2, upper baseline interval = 15.4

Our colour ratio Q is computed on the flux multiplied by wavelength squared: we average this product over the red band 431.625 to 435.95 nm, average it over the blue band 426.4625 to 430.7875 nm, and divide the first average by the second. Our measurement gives 1.3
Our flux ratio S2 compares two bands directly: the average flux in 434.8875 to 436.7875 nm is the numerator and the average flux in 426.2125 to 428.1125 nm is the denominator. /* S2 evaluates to 1.21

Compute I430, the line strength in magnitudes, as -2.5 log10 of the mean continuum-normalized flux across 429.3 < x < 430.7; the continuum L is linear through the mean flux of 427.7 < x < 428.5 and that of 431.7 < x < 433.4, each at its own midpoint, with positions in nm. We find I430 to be 0.34 mag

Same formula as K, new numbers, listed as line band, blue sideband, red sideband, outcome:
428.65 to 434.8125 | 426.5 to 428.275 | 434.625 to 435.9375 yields 0.49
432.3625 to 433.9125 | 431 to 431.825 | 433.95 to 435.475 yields -0.08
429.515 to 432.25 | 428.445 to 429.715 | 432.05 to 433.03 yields 0.29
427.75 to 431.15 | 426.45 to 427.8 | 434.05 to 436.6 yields 0.49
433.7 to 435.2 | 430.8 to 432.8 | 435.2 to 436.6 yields -0.03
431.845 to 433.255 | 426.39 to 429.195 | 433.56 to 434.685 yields -0.05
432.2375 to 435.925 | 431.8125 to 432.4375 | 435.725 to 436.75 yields 0.11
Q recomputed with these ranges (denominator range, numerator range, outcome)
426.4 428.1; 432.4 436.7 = 1.24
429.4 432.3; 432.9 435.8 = 1.32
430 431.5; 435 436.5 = 1.55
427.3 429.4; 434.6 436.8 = 1.29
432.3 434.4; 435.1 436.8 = 1.07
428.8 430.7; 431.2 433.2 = 1.36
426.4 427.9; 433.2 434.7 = 1.24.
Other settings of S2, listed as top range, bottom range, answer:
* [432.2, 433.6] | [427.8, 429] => 1.14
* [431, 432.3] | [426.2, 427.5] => 1.09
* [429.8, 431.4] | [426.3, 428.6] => 0.77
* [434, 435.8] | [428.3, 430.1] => 1.30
